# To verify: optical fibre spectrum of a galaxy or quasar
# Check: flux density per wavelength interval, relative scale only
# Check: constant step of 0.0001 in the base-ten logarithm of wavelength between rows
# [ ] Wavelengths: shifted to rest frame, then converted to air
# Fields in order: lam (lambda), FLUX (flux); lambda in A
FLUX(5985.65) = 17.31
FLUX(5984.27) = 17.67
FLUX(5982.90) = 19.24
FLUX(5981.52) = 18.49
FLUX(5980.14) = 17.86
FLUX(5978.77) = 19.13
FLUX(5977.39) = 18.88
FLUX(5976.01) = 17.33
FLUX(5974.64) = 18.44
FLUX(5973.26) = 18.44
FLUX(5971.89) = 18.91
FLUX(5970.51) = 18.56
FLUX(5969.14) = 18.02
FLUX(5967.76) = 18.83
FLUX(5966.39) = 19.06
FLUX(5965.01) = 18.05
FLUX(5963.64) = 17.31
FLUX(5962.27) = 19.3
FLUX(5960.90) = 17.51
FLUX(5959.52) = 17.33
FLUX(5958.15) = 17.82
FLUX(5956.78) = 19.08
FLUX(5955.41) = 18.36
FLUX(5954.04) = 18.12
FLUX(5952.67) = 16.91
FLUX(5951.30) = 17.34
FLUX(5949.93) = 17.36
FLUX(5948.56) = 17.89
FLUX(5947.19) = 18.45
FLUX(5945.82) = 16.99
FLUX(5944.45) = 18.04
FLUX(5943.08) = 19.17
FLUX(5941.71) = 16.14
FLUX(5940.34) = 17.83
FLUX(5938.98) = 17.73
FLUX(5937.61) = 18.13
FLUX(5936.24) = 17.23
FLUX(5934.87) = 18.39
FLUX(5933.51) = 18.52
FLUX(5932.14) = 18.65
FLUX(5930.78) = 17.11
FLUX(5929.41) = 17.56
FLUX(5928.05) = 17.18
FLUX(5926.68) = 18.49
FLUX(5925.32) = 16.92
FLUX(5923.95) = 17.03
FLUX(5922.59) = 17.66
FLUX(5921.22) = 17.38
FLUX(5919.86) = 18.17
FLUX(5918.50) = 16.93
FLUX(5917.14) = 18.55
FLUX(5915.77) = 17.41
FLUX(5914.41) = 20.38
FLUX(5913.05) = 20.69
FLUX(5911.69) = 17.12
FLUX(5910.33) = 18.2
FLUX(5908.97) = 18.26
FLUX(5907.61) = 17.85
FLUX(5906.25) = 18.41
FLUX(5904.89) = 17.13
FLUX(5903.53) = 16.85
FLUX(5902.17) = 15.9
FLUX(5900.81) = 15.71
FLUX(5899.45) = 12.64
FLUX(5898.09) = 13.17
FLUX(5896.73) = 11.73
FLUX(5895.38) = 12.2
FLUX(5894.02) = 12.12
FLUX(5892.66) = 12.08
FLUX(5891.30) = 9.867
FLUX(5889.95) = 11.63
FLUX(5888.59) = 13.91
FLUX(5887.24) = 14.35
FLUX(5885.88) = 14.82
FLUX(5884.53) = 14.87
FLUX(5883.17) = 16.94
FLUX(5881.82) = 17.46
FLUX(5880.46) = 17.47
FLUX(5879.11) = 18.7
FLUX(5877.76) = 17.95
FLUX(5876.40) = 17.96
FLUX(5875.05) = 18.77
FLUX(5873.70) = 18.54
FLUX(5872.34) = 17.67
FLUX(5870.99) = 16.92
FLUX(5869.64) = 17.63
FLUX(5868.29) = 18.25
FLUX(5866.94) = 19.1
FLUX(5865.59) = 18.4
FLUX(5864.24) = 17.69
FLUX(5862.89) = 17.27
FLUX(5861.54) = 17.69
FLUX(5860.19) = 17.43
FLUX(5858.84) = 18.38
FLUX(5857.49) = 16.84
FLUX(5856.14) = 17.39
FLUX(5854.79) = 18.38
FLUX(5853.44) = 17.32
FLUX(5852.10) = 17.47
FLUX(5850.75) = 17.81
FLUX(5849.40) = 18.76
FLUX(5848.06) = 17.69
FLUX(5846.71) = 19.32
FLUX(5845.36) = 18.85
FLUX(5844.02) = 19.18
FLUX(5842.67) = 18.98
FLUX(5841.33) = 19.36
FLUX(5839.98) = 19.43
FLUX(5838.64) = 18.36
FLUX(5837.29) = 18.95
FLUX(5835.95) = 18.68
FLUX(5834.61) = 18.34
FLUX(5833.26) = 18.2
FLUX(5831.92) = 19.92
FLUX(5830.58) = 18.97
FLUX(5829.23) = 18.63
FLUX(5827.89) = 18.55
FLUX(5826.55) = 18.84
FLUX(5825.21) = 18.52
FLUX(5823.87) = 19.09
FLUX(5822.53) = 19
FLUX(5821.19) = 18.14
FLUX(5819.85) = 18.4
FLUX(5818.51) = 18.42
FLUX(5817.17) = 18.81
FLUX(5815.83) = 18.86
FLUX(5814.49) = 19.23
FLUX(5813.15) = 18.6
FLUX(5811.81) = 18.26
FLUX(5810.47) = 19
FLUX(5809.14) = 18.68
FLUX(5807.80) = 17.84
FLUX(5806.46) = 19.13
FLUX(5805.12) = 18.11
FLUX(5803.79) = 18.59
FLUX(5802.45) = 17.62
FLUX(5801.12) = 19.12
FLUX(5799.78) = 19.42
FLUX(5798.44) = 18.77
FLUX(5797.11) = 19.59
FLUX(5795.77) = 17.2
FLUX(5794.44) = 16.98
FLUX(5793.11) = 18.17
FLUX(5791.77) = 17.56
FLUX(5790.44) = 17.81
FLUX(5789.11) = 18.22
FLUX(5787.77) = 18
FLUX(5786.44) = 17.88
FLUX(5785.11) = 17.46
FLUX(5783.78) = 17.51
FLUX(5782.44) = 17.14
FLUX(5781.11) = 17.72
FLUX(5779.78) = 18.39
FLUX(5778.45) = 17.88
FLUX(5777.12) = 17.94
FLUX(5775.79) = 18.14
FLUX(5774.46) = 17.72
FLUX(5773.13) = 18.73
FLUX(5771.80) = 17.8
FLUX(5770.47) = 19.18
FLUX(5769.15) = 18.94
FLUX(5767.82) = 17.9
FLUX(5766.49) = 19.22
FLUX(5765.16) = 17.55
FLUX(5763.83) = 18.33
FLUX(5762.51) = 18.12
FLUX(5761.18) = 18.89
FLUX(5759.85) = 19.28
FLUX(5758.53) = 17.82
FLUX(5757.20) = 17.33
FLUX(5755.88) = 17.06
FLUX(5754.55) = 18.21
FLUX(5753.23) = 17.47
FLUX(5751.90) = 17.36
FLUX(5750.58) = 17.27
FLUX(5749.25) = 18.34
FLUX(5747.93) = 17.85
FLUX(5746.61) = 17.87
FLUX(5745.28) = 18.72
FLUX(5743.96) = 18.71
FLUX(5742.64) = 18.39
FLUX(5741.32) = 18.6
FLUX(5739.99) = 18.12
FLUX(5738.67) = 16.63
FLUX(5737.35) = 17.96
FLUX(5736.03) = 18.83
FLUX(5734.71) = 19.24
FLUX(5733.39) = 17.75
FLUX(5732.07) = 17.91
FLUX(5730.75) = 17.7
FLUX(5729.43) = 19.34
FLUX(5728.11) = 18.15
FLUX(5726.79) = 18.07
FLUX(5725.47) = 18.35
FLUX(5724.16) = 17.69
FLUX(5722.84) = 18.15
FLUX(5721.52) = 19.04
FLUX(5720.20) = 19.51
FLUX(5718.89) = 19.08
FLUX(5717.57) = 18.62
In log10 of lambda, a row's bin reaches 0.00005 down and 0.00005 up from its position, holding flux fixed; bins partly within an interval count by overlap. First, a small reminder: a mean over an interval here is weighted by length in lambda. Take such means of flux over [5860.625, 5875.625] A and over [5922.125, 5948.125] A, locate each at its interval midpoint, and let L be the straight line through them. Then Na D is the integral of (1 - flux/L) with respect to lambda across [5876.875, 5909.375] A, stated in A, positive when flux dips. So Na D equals 5.1 A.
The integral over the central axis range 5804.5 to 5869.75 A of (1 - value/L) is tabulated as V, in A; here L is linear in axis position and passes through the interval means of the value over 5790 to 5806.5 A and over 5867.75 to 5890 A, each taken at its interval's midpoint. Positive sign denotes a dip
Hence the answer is -3.2 A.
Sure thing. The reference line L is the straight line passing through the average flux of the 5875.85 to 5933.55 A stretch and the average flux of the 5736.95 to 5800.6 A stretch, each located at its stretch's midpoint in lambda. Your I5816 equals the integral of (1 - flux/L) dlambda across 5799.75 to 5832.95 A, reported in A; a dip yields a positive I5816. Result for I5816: -2.34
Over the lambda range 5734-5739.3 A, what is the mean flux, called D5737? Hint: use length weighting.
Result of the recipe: 18.2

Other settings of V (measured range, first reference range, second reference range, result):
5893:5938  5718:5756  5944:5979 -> 3.0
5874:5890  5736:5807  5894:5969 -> 1.1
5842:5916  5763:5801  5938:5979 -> 5.2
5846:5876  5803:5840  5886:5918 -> -1.5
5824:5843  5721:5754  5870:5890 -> -1.9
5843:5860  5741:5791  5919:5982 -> -0.1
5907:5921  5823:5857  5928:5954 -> -0.3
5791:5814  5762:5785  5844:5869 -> -0.4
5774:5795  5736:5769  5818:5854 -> 0.6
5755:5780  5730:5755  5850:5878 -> -0.3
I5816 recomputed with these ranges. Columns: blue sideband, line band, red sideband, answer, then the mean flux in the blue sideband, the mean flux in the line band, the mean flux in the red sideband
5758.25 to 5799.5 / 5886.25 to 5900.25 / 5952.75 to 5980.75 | 4.4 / 18.1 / 12.4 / 18.3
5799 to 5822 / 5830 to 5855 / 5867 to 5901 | -2.1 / 18.6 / 18.6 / 15.4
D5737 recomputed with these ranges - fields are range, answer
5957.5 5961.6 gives 17.5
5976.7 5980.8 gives 18.6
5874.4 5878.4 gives 18.2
